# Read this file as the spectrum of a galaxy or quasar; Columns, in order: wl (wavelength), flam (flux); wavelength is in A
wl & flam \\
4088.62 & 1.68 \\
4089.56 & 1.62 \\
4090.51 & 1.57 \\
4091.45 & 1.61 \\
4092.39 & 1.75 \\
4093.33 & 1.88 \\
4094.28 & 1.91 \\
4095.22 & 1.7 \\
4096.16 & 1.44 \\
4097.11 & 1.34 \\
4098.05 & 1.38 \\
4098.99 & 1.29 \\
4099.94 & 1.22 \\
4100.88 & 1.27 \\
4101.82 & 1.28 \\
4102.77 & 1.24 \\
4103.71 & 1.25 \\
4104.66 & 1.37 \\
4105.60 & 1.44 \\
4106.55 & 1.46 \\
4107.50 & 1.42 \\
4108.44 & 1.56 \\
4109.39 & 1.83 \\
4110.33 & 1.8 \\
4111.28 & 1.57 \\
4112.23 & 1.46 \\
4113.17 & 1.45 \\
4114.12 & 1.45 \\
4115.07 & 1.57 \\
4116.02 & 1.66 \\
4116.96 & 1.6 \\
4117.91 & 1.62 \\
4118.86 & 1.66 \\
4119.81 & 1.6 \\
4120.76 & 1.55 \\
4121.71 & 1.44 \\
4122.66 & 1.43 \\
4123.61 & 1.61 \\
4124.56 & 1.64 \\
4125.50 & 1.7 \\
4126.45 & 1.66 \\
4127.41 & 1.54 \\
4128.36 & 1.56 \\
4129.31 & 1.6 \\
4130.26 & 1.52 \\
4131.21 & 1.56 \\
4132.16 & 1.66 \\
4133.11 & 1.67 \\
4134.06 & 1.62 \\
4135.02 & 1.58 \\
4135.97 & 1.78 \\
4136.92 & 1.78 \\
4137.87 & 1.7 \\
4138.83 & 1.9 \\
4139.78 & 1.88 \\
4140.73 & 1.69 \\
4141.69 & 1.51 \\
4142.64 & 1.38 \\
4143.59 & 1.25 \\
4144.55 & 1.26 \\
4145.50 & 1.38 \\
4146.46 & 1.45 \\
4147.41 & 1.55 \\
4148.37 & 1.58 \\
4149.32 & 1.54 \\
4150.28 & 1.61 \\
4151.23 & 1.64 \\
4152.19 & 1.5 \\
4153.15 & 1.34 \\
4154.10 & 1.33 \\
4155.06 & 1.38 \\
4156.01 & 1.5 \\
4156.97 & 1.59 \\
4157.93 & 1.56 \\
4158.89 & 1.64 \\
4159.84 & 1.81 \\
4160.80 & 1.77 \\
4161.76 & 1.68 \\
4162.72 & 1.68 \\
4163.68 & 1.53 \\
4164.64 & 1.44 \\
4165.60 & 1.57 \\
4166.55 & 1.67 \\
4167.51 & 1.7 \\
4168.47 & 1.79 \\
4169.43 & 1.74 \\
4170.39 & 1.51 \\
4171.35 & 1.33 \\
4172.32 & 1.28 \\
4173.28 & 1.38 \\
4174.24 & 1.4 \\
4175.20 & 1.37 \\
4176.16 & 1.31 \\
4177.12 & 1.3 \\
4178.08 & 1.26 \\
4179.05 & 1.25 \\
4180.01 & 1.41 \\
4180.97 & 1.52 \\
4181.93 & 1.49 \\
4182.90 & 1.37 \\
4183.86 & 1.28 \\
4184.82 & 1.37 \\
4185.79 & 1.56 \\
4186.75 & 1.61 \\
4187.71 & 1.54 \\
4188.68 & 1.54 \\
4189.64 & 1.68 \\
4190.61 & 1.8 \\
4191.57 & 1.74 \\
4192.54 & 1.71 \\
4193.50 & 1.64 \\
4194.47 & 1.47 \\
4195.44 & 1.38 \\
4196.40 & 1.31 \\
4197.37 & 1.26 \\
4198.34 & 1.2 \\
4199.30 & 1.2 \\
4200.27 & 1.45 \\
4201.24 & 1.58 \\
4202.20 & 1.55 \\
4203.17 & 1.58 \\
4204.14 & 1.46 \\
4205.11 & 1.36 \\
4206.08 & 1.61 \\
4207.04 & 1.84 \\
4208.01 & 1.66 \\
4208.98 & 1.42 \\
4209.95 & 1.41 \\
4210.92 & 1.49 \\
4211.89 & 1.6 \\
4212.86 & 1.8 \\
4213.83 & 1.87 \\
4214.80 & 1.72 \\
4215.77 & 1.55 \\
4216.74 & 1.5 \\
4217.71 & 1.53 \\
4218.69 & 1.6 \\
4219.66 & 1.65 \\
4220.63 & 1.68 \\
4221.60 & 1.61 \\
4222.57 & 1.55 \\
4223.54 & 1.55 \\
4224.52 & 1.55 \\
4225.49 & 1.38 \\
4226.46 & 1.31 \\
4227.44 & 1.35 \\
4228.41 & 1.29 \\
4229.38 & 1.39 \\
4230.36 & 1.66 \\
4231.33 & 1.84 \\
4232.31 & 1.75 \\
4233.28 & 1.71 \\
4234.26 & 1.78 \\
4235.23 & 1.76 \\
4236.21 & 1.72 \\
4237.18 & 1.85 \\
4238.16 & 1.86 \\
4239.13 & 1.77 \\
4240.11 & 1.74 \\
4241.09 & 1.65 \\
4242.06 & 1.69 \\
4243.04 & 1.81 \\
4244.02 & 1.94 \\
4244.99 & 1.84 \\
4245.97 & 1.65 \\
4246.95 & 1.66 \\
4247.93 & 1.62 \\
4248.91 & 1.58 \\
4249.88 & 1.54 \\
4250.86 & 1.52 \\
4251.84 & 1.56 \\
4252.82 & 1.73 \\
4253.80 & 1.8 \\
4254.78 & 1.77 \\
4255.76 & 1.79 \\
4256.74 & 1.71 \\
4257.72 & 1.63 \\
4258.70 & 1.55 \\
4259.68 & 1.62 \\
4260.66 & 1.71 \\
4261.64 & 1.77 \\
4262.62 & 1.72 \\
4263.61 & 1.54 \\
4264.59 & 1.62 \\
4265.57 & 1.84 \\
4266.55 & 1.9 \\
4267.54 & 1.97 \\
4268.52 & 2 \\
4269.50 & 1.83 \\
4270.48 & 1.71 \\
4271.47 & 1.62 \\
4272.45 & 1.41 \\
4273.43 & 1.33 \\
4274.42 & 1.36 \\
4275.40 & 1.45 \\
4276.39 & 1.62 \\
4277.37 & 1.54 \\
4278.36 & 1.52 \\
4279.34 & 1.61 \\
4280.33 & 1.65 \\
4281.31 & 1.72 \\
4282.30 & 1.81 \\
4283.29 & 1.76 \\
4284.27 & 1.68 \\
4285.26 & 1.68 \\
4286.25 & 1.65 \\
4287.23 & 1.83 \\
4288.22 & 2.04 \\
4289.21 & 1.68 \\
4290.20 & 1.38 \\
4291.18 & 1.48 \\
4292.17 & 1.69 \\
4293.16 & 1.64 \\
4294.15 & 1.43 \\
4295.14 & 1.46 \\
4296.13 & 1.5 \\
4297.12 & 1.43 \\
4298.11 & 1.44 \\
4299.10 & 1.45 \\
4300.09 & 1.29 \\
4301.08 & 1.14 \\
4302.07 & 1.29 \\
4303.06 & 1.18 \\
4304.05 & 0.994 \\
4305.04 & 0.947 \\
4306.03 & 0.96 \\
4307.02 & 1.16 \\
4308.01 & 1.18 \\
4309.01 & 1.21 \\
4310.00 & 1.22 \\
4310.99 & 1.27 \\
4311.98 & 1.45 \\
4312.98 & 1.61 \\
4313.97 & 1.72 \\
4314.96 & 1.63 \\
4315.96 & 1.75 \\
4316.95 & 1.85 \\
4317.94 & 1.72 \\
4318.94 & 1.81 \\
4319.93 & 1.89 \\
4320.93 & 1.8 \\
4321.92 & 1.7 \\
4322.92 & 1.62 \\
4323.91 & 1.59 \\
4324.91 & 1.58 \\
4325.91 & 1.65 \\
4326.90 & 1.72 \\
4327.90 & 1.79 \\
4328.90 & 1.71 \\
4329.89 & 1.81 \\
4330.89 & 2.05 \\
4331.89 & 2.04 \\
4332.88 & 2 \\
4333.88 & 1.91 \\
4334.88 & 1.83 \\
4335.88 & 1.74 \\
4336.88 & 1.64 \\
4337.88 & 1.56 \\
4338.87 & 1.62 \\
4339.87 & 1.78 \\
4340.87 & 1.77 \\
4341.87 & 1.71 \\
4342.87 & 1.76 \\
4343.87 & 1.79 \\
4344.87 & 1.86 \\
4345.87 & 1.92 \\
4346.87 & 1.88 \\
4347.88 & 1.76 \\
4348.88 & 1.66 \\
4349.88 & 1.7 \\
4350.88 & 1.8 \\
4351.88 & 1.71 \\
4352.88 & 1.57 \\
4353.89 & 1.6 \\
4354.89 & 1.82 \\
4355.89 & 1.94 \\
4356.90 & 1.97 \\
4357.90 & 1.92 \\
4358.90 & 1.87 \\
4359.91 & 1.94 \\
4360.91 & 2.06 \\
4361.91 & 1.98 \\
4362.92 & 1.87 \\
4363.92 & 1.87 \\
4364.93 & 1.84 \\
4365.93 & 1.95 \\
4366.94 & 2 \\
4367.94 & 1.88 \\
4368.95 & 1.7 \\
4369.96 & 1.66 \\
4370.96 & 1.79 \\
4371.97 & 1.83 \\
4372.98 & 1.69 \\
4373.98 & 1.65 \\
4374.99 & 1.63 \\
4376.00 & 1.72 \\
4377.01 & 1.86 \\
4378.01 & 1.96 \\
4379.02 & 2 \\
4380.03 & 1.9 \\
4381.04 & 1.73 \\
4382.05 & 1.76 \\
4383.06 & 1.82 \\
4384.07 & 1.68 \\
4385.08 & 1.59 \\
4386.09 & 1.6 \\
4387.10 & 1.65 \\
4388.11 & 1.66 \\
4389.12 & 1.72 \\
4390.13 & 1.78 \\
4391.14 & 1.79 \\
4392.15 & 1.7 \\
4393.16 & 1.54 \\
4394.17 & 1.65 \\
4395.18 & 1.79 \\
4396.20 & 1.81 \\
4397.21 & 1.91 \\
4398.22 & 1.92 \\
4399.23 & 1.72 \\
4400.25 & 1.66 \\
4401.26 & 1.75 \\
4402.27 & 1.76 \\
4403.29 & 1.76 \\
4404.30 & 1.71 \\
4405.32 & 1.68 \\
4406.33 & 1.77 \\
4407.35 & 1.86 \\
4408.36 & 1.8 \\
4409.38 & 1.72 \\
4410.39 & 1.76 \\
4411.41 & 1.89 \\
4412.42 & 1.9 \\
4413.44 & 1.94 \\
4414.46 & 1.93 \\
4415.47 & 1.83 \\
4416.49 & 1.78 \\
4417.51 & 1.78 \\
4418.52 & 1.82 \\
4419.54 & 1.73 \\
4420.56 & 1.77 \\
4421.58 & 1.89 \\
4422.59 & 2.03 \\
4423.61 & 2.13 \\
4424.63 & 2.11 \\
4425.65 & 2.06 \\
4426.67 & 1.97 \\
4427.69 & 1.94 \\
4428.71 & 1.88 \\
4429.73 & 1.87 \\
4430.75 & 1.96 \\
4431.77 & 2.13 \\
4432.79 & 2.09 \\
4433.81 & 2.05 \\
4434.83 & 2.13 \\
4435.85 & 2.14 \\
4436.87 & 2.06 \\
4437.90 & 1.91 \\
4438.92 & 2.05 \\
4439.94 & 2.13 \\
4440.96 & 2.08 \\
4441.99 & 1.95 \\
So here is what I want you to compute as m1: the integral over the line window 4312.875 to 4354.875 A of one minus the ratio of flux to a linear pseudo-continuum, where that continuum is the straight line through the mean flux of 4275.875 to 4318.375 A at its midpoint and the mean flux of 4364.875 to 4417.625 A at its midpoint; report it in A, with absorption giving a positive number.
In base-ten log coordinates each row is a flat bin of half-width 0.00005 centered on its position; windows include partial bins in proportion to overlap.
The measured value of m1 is -4.0 A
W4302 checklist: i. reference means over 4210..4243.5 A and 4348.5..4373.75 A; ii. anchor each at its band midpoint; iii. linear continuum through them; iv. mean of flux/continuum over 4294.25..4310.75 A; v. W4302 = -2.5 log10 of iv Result 0.36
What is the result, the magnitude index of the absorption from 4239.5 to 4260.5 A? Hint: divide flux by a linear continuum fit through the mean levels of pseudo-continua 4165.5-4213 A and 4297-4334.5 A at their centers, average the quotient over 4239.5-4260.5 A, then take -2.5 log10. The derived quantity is -0.11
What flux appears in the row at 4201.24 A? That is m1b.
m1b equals 1.58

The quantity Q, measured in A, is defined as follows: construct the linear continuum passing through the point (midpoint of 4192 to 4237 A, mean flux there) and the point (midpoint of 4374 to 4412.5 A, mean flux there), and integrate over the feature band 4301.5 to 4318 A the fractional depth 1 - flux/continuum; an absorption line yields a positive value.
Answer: 3.09 A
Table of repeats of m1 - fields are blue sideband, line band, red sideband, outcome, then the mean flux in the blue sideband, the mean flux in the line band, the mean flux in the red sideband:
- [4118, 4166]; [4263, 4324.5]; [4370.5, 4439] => 6.1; 1.58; 1.55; 1.84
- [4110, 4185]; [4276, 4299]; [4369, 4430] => 0.9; 1.54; 1.62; 1.8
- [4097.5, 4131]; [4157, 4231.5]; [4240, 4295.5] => 3.1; 1.51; 1.52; 1.67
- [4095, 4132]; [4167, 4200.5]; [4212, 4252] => 2.7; 1.51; 1.46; 1.64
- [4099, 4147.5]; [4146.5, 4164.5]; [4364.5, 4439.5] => 0.1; 1.54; 1.56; 1.84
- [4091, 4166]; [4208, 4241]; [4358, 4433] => 0.7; 1.55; 1.61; 1.83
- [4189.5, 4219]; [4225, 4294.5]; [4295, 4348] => -4.1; 1.55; 1.66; 1.6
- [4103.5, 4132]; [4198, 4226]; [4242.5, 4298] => 1.2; 1.56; 1.55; 1.66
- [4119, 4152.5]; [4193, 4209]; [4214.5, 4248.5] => 1.5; 1.58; 1.47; 1.64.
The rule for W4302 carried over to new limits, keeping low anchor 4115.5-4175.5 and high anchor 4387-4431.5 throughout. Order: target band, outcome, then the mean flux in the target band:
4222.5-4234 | 0.08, 1.53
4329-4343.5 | -0.03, 1.8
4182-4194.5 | 0.03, 1.56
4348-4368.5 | -0.04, 1.85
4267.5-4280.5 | 0.06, 1.6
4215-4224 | 0.04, 1.59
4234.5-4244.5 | -0.08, 1.78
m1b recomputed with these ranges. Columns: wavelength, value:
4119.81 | 1.6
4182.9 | 1.37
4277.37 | 1.54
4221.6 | 1.61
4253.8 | 1.8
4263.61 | 1.54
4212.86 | 1.8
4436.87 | 2.06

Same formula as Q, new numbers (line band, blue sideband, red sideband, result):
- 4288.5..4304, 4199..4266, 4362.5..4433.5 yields 2.50 A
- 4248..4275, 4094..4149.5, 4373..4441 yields 0.30 A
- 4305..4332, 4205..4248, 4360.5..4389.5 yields 2.24 A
